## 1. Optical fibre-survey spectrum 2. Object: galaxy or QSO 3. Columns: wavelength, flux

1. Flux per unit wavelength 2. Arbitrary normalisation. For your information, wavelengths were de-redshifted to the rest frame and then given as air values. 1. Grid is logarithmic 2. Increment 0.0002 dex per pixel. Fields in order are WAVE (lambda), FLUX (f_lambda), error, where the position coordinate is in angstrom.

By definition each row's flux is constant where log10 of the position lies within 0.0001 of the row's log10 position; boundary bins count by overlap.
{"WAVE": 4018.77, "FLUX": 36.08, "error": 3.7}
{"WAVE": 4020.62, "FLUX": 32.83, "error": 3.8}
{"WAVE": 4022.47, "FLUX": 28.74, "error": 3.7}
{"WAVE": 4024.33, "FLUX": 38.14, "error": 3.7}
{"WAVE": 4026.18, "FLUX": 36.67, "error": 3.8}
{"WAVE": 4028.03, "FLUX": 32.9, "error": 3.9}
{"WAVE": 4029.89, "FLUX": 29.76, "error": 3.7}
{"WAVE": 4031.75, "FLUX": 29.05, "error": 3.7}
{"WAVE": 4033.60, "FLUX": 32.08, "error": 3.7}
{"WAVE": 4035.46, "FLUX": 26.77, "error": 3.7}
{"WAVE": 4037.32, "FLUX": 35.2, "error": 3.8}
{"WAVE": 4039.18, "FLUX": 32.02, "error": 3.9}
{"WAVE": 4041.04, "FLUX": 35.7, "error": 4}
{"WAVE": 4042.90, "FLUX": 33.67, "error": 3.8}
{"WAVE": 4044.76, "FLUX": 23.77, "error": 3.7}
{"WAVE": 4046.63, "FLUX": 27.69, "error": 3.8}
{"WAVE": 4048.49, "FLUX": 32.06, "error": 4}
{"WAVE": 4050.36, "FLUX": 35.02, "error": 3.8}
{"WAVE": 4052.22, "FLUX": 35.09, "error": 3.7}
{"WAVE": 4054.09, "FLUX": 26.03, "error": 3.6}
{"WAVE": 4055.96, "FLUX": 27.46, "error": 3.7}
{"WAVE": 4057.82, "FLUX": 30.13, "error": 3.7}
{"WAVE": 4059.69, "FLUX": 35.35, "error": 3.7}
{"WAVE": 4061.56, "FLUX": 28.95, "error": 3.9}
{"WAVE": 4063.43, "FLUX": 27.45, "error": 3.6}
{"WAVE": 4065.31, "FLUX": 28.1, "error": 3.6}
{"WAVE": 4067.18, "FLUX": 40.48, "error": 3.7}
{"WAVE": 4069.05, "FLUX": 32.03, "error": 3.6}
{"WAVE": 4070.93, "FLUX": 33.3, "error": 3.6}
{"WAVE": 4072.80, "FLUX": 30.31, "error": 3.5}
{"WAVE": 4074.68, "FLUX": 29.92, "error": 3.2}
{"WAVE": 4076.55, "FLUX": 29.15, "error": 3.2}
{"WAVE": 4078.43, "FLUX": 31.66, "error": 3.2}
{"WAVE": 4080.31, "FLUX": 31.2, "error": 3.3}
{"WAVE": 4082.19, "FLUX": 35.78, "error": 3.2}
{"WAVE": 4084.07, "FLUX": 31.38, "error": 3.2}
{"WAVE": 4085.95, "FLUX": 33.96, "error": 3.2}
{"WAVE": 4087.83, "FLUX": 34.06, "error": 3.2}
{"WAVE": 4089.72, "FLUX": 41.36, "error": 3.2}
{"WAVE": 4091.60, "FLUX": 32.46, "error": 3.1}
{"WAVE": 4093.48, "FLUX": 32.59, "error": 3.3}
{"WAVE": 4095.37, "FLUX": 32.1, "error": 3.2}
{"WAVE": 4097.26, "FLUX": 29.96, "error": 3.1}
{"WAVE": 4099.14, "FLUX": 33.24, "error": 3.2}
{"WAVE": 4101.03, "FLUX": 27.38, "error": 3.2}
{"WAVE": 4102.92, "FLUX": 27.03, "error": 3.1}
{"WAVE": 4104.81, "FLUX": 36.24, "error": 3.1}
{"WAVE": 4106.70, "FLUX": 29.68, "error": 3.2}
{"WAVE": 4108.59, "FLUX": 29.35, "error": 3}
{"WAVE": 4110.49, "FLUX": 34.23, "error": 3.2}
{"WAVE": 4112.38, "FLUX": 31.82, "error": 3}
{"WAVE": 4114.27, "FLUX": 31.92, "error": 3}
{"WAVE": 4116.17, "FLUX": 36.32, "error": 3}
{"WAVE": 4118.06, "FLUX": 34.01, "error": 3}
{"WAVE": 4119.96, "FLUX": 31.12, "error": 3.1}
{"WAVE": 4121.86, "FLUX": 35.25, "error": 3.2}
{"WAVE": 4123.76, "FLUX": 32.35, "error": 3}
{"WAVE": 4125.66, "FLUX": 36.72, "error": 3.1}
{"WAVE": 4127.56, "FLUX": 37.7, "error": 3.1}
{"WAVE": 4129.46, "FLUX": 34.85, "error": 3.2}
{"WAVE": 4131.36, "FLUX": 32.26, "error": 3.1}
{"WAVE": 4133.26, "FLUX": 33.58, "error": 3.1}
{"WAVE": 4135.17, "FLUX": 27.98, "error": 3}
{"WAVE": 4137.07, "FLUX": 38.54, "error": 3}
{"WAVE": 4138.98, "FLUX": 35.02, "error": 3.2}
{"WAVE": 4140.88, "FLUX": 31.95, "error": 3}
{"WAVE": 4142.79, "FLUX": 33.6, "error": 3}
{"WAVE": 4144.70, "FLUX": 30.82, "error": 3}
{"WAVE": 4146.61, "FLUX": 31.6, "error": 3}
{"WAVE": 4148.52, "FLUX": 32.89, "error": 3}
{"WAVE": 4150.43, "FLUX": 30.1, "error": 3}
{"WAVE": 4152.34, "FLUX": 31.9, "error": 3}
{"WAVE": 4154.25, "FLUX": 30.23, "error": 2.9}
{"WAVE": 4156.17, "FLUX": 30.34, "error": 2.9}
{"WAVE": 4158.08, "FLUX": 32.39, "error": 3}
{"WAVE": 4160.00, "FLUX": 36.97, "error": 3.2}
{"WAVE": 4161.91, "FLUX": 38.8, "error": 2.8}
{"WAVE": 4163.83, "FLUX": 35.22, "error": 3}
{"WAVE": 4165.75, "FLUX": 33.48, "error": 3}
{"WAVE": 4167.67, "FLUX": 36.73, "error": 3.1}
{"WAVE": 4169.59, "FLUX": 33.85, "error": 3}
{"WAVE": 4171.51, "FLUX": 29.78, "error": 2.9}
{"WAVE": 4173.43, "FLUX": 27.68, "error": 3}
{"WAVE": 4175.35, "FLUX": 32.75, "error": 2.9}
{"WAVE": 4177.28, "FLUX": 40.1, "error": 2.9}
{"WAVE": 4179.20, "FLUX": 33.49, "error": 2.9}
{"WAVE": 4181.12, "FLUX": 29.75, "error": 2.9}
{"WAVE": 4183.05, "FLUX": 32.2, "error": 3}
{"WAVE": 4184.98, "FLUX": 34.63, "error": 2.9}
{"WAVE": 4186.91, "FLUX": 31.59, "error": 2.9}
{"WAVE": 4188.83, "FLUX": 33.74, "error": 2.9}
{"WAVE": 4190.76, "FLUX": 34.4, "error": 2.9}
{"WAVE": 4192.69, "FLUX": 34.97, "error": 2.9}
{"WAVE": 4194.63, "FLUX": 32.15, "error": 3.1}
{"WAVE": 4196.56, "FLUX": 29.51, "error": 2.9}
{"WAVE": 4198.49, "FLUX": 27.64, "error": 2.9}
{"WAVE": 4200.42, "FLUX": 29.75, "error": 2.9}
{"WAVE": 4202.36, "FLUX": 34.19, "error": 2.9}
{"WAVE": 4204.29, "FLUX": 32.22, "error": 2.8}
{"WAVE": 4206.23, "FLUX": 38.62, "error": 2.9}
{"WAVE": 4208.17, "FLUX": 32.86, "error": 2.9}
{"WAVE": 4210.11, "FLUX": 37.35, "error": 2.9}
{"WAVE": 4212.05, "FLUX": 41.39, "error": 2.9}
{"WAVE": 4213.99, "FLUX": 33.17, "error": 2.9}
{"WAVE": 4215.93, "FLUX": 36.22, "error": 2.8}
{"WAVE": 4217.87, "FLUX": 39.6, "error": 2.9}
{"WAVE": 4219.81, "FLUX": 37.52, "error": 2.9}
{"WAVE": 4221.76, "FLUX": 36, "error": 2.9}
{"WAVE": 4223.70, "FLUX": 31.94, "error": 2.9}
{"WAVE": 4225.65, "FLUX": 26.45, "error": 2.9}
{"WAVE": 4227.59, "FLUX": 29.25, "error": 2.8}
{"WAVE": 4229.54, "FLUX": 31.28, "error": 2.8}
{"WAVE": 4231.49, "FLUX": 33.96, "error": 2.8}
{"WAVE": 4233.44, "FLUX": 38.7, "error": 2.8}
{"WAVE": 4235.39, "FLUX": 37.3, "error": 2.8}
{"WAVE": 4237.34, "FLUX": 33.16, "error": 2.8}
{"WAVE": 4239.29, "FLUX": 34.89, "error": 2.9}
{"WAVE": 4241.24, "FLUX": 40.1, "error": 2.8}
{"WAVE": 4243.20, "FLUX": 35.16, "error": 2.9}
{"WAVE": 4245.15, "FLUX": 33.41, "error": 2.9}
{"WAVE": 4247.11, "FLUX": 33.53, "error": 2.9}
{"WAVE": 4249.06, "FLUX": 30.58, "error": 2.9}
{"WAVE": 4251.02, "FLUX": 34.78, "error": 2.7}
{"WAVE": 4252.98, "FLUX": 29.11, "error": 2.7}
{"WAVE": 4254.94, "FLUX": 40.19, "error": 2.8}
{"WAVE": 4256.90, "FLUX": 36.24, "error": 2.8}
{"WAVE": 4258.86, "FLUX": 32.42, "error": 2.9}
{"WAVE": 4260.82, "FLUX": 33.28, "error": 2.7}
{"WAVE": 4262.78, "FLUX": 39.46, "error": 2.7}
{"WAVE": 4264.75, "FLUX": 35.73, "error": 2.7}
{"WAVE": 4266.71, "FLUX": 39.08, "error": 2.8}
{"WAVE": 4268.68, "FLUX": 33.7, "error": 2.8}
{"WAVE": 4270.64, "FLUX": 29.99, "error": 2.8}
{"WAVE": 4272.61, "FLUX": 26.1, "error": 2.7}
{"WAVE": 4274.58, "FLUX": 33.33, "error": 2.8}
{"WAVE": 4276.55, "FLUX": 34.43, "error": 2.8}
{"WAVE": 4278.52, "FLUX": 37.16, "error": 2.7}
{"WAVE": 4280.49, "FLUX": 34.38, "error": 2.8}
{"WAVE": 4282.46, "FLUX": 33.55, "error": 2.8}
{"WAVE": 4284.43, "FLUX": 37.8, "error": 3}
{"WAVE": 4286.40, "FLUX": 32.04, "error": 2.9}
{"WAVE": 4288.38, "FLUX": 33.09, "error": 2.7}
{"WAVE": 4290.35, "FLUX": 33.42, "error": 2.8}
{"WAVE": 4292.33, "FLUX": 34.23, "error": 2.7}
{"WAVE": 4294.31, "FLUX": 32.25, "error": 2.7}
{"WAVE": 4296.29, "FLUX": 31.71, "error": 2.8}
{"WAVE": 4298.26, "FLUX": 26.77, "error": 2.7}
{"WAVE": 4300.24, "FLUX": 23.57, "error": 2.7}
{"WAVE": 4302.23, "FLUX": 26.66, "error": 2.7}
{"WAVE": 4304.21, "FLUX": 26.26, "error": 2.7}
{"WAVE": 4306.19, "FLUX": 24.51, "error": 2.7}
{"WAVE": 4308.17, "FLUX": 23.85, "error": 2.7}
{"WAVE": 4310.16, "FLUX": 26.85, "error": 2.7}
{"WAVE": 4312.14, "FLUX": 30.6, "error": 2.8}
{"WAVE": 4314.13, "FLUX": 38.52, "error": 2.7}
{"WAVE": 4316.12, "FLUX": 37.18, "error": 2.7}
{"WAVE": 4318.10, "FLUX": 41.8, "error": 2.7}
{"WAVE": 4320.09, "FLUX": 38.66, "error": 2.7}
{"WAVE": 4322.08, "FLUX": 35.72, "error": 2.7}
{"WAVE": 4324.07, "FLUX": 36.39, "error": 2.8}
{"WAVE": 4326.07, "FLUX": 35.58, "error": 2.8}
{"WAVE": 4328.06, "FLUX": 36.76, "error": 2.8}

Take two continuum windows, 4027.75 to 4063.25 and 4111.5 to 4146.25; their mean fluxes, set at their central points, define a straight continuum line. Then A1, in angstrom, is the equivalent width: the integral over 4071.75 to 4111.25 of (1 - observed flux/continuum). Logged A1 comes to 0.4 angstrom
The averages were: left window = 30.9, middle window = 32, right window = 33.6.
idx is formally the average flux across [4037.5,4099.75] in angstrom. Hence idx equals 32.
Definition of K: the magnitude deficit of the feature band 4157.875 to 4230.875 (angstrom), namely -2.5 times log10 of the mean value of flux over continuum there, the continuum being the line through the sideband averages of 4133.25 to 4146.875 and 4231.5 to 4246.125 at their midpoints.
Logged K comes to 0.03 mag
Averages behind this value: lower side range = 32.9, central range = 33.7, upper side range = 36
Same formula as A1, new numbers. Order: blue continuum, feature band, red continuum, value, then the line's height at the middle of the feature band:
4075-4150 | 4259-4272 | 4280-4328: -0.92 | 32.5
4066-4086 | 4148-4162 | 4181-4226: 0.32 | 33.3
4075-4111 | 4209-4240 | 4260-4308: -2.70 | 32.1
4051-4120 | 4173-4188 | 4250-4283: 0.11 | 33.2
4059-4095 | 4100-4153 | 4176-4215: 0.50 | 33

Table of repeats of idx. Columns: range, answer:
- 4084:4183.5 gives 33.1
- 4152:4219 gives 33.7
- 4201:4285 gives 34.6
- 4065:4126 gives 32.6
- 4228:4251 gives 34.6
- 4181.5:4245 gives 34.1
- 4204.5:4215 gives 36.3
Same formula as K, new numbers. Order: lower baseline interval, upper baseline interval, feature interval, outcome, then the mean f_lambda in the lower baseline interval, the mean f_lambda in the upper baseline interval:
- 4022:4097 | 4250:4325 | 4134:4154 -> 0.000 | 32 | 33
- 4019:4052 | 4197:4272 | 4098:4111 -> 0.067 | 32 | 34.4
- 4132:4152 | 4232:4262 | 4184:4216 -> 0.004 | 32.6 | 34.9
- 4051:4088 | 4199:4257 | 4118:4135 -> -0.042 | 31.6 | 34.5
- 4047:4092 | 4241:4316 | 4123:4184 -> -0.033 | 32.1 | 32.5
